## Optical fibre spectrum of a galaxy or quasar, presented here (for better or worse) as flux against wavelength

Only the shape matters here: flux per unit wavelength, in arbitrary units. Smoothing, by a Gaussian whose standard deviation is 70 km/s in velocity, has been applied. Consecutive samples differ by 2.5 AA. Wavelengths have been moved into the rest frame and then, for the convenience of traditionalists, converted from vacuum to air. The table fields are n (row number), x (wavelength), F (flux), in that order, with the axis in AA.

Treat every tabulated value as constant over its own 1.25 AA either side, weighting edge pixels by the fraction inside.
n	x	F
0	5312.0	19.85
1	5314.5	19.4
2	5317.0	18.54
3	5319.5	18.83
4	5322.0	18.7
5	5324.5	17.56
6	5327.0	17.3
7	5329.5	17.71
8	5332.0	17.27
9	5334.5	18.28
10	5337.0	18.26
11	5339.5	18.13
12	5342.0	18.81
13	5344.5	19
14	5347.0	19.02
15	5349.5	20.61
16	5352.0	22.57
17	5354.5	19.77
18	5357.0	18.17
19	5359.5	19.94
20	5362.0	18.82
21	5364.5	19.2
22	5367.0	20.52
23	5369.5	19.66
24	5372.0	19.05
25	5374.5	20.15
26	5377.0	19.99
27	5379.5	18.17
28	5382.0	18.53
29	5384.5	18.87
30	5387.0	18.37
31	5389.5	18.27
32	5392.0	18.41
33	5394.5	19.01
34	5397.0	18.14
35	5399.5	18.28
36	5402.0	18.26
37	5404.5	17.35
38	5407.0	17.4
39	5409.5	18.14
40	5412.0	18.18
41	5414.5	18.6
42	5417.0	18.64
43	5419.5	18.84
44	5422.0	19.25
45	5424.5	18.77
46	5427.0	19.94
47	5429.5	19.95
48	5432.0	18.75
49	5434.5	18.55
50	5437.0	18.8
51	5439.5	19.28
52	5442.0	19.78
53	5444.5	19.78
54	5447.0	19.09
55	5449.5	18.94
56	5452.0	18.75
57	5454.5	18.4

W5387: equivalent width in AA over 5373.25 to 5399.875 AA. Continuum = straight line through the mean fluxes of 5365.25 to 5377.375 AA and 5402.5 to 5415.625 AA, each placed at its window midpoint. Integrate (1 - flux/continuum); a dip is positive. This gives 0.44 AA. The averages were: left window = 19.8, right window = 17.9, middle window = 18.8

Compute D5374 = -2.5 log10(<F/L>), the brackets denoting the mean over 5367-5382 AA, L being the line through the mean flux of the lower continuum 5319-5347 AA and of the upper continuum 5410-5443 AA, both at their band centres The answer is -0.05 mag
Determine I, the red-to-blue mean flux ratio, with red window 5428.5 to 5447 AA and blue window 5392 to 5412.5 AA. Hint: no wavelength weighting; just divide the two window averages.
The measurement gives 1.1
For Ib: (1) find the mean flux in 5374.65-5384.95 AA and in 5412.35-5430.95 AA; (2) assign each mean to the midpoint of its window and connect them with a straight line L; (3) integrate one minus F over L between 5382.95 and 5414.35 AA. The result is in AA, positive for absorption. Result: 1.3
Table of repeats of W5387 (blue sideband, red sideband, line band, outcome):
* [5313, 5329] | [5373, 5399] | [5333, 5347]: 0.0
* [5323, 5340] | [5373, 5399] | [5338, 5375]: -2.6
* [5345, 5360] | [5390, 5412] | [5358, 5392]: -0.1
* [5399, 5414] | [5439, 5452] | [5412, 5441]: -0.5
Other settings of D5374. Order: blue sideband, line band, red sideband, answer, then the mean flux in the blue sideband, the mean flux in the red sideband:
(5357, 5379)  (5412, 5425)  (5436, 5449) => 0.04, 19.5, 19.3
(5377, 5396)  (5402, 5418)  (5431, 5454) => 0.04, 18.6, 19.1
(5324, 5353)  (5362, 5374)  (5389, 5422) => -0.06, 18.7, 18.3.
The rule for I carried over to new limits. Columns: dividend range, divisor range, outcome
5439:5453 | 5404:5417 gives 1.07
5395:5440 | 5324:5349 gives 1.02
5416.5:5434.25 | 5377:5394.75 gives 1.03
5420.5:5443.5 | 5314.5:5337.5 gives 1.06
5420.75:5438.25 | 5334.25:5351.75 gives 1.00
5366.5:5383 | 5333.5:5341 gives 1.06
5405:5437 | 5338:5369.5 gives 0.96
